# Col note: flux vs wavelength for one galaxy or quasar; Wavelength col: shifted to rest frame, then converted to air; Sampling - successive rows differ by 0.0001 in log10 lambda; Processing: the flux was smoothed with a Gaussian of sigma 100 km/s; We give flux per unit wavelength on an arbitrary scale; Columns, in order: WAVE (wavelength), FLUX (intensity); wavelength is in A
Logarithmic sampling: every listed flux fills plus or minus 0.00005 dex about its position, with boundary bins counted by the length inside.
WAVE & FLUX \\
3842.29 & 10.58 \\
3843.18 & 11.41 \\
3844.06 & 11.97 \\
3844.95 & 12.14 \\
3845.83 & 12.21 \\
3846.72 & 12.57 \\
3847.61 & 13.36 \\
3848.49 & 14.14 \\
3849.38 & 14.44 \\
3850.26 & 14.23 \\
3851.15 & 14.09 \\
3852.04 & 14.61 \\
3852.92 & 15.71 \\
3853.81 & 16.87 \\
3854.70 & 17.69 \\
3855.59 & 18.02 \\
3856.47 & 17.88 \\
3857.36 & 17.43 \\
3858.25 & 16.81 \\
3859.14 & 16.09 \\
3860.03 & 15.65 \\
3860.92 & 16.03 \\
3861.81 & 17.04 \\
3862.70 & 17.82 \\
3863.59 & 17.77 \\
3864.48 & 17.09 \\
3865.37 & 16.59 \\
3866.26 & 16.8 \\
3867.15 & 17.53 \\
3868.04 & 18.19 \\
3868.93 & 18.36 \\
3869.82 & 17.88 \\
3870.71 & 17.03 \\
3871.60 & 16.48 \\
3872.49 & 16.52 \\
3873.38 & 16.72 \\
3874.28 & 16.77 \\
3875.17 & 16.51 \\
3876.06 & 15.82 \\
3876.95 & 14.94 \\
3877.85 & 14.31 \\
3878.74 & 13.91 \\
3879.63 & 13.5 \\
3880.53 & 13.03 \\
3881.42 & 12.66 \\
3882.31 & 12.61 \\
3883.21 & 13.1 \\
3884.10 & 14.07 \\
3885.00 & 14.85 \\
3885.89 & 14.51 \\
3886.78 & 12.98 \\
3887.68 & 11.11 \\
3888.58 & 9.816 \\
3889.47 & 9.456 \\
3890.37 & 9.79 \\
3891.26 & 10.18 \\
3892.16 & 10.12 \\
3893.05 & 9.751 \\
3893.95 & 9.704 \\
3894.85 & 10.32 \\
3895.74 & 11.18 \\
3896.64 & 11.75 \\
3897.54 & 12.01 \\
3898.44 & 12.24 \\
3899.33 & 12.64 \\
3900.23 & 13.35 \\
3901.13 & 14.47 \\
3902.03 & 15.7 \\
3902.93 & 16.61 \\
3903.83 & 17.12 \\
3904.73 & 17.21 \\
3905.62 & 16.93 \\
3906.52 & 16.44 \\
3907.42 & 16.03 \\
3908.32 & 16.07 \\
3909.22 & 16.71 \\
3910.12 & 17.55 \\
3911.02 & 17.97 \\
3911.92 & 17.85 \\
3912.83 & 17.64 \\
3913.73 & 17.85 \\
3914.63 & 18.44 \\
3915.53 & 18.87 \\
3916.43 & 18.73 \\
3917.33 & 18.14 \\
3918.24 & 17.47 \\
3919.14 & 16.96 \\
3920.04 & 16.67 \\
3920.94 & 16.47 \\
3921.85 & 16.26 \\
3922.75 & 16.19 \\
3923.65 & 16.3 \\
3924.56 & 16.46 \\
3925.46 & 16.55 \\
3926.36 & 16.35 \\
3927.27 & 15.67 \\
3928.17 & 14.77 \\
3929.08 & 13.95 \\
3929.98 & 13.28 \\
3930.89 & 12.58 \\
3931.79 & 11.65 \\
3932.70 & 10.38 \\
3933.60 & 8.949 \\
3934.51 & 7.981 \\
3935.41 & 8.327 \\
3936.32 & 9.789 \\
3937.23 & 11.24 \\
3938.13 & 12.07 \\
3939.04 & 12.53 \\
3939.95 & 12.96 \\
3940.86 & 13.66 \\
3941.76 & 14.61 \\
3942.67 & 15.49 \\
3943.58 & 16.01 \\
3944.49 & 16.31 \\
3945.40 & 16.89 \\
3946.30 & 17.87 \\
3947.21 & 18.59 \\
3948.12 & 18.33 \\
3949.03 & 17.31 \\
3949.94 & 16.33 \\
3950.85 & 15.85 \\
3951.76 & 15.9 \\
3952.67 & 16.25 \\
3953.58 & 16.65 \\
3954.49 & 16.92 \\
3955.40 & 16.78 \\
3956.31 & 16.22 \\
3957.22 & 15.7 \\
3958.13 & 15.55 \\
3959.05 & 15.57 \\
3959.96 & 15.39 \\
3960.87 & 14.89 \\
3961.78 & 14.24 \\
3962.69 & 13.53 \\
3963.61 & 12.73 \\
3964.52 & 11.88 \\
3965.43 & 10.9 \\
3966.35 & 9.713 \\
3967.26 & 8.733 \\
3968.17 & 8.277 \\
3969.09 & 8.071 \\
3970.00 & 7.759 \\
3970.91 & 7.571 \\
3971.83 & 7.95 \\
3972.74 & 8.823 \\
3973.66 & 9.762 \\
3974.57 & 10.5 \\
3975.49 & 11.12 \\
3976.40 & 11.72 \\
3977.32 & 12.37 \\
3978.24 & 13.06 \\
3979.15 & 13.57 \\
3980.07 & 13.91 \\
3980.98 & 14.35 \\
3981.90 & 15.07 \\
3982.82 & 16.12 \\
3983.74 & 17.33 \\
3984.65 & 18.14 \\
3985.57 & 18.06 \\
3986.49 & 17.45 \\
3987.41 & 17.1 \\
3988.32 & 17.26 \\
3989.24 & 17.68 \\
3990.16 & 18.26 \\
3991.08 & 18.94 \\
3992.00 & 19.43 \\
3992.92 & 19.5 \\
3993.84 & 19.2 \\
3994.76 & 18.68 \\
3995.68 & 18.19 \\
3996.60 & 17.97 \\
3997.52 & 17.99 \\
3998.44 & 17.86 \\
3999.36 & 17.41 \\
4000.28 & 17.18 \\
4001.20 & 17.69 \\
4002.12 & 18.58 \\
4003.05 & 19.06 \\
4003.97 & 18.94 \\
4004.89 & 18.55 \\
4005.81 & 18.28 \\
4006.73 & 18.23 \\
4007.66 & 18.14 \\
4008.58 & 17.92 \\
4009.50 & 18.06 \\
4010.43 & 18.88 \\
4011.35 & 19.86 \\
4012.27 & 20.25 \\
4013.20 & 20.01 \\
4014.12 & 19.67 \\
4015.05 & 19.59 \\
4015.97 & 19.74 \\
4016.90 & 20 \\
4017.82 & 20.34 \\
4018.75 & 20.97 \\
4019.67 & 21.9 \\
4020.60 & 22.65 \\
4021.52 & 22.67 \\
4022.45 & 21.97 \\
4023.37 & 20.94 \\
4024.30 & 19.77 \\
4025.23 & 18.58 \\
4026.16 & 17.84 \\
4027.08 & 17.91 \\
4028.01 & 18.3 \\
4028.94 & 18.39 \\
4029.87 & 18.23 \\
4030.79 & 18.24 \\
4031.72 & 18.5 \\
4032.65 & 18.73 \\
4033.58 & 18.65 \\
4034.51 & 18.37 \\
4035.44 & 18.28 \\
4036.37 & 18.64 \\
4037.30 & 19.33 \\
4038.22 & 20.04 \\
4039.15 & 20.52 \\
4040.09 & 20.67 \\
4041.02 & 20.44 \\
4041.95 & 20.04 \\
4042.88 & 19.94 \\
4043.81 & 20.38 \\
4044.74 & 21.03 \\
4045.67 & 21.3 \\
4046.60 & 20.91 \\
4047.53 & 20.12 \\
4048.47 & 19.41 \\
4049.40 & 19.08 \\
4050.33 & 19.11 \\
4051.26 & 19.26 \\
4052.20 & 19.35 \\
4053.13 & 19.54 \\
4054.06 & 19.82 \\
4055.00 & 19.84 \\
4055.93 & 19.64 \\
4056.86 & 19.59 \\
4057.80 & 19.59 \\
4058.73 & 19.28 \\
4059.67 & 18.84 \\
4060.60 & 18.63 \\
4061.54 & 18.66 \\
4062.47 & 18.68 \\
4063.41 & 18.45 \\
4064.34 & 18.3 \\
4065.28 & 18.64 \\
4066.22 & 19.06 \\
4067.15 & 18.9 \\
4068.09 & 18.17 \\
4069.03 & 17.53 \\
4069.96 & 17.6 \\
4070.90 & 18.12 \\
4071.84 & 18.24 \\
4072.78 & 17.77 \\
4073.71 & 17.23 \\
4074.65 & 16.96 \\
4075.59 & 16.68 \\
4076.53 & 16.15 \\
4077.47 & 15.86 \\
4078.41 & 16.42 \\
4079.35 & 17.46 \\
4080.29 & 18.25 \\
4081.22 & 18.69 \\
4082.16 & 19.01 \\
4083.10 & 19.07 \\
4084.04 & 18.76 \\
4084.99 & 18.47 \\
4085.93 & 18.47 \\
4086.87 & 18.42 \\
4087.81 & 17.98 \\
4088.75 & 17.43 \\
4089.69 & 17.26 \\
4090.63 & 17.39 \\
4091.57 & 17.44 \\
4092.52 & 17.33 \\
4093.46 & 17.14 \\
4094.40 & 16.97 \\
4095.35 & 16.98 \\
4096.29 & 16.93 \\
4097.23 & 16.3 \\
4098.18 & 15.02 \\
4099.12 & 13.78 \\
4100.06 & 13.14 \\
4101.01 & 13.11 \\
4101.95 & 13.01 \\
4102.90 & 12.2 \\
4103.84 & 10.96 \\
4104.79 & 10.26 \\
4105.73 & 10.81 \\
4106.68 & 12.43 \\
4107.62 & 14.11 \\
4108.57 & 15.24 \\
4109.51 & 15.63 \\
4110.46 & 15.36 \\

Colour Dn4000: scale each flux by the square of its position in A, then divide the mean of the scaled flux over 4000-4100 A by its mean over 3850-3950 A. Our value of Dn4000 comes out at 1.35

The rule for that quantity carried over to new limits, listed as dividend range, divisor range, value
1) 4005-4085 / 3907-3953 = 1.32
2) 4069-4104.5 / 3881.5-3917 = 1.29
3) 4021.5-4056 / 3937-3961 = 1.30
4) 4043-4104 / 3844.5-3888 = 1.28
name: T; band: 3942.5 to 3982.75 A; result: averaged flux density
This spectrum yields 13.6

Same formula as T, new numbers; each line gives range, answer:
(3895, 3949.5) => 15.1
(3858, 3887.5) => 15.7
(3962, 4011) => 15.2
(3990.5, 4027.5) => 19.2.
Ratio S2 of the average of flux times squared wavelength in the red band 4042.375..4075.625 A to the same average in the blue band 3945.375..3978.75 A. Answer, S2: 1.50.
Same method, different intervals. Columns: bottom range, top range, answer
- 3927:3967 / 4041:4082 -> 1.41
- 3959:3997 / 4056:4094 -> 1.35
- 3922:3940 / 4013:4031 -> 1.61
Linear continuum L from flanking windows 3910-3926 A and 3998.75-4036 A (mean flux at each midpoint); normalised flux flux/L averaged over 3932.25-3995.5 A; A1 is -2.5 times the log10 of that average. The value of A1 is 0.27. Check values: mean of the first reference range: 17.3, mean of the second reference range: 19.2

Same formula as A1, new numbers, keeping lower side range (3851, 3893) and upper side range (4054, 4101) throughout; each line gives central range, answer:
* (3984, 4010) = -0.09 mag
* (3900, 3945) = 0.04 mag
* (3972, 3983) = 0.31 mag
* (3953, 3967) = 0.13 mag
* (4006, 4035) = -0.15 mag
